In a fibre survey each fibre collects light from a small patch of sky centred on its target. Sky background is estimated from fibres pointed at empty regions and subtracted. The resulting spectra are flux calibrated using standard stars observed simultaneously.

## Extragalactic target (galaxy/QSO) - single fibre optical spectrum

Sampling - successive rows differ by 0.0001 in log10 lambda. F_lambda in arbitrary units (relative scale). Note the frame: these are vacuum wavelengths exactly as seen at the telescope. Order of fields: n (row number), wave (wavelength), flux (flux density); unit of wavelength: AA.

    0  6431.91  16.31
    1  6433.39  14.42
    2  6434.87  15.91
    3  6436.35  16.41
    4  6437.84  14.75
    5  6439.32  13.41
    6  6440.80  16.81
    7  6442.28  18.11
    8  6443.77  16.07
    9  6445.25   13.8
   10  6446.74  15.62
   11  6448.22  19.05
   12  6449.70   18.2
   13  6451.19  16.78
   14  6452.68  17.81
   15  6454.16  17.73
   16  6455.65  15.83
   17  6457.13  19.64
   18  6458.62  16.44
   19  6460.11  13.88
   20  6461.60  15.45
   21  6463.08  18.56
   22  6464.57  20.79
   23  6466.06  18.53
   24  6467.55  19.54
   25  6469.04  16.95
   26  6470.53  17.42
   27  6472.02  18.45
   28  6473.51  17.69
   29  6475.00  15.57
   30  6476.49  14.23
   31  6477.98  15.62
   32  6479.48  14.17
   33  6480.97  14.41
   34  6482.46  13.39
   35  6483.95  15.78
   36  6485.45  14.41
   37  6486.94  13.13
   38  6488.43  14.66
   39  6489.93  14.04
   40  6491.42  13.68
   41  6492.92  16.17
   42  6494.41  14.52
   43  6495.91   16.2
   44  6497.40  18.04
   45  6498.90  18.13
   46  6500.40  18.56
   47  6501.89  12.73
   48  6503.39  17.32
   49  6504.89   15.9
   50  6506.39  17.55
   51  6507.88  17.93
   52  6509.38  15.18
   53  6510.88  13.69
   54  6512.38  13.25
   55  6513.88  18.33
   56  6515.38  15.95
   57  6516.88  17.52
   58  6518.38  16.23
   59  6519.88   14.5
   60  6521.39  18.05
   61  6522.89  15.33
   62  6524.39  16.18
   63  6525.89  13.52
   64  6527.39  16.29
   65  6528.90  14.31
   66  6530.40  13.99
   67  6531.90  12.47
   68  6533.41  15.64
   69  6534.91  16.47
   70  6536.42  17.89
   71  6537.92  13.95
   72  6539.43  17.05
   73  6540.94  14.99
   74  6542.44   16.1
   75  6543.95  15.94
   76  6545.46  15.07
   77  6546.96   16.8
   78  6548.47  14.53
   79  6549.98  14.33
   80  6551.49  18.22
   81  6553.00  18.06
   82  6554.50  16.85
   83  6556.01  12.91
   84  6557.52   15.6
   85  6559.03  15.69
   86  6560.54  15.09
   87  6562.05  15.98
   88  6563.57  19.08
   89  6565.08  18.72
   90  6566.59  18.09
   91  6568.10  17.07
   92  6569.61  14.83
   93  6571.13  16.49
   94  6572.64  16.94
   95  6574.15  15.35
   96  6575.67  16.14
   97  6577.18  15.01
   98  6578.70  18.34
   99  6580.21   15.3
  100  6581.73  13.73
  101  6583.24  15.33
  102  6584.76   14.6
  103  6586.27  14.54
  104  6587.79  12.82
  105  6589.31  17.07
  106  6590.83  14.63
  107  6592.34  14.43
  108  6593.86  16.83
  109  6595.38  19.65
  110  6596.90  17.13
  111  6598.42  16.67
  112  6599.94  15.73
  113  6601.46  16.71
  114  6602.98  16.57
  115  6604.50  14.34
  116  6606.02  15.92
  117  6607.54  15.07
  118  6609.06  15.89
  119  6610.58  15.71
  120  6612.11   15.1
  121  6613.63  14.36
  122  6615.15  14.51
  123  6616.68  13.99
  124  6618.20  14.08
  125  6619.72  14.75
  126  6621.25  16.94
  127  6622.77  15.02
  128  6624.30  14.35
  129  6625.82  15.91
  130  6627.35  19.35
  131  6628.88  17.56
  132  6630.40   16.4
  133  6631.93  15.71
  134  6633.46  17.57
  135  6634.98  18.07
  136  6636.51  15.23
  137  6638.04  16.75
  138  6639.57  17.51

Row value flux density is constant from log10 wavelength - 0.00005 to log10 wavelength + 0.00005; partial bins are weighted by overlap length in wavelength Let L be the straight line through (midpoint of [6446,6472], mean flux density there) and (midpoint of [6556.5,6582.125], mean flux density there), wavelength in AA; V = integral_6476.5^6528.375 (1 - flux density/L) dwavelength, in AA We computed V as 4.5 AA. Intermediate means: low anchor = 17.6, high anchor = 16.3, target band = 15.6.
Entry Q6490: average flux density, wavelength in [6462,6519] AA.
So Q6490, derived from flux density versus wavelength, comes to 16.2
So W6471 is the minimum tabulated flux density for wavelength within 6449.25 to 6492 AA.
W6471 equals 13.13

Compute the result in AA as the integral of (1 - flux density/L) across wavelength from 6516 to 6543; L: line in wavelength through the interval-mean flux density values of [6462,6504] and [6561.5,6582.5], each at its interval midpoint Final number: 1.3 AA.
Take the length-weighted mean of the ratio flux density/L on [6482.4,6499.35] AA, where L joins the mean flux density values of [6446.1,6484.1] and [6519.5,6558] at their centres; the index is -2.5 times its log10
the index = 0.08 mag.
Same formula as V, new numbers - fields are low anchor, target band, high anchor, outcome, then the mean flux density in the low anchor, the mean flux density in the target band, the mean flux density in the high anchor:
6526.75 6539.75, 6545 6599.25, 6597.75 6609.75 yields -1.6 AA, 15.3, 16.1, 15.9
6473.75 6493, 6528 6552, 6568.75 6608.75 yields -0.4 AA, 14.6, 15.5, 15.8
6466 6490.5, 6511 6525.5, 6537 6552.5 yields -0.2 AA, 15.7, 16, 15.8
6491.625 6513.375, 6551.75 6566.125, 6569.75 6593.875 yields -0.9 AA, 16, 16.5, 15.4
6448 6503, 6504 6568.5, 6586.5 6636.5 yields 0.7 AA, 16.4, 16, 15.9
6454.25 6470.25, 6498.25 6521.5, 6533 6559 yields 0.5 AA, 17.6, 16.2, 15.9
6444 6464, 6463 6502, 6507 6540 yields 0.5 AA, 16.8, 16.1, 15.6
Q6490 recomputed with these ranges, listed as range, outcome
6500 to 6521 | 16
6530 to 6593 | 15.8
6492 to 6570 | 16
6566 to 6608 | 15.9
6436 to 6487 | 16.5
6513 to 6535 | 15.6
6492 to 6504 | 16.4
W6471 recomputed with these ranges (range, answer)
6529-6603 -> 12.47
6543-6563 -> 12.91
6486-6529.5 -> 12.73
